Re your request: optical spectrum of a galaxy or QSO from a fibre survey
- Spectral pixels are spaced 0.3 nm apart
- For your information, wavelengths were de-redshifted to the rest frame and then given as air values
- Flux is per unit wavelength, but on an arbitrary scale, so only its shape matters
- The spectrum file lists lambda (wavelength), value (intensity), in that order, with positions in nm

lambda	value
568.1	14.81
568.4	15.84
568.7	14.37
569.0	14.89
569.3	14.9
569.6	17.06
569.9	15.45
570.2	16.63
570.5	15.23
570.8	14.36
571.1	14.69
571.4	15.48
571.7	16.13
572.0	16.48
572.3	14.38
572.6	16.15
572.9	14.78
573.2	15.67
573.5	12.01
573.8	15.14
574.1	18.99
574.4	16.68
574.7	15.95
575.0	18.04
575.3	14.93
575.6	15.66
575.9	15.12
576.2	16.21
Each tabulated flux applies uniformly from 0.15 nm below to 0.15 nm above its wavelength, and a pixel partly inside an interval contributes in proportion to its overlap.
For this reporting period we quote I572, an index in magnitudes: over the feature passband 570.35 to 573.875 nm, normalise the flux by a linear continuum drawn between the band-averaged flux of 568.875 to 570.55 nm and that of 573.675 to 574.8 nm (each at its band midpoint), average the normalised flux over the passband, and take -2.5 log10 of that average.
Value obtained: 0.09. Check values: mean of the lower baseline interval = 15.7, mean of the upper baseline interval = 16.8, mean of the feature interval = 15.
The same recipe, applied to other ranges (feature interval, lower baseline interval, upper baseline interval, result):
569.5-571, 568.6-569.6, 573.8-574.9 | -0.012 mag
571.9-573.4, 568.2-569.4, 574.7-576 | 0.016 mag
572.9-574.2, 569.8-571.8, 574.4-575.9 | 0.042 mag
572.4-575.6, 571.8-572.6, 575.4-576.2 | -0.017 mag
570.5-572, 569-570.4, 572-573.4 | 0.017 mag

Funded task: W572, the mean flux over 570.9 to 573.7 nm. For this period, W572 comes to 15.1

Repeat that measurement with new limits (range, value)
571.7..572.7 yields 15.7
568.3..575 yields 15.6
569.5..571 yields 15.7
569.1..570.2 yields 15.9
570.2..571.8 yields 15.3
